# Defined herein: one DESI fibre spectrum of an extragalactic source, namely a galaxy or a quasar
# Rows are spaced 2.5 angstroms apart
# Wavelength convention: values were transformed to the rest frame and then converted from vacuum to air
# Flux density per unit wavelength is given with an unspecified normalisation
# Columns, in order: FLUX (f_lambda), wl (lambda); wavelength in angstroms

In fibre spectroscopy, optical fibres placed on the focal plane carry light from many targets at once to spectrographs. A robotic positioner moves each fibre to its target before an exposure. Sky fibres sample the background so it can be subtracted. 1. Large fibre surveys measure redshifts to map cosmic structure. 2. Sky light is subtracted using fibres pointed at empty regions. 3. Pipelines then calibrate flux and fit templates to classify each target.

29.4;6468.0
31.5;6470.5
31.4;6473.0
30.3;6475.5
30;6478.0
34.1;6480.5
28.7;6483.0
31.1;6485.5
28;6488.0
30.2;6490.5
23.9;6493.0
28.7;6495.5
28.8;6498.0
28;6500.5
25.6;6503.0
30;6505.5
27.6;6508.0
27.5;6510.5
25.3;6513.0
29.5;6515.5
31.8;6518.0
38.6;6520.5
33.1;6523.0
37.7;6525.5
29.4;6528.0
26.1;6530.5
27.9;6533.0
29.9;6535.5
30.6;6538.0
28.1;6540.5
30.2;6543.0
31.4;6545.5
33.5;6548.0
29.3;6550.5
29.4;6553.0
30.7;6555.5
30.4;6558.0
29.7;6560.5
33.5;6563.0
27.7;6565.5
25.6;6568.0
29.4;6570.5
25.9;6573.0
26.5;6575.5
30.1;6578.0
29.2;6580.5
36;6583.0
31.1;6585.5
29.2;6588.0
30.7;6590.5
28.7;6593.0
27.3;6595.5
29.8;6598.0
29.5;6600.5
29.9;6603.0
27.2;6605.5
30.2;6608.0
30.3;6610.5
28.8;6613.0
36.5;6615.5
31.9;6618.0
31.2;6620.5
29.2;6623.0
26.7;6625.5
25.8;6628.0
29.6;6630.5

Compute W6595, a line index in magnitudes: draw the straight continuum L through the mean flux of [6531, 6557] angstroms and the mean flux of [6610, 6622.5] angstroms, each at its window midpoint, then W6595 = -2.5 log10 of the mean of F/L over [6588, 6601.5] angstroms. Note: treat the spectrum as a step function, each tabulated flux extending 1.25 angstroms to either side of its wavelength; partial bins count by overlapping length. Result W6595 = 0.071 mag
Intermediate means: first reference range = 30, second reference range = 31.7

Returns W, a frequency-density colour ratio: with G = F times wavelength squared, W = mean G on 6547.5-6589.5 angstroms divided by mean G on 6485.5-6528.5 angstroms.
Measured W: 1.02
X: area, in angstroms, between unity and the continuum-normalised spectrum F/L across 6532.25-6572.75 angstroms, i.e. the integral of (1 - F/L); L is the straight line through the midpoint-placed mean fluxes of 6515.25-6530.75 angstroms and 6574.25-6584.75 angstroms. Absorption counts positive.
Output 2.40 angstroms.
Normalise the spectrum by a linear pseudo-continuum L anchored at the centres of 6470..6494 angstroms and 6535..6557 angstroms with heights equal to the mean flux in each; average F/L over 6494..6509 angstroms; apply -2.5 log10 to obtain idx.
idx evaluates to 0.08 mag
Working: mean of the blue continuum 29.9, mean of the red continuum 30.4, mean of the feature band 28.1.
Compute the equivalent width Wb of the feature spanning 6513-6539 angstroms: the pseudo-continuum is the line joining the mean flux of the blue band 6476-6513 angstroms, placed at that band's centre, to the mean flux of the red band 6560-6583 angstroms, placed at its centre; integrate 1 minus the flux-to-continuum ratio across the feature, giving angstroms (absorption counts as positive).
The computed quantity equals -2.2 angstroms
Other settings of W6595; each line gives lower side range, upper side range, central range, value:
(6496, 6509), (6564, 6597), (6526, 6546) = -0.04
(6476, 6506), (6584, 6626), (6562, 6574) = 0.05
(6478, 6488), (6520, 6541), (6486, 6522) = 0.07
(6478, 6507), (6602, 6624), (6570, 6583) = 0.04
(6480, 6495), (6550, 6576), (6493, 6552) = -0.03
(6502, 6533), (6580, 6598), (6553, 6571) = 0.02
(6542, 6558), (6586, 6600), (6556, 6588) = 0.01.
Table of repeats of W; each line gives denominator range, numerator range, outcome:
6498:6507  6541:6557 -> 1.11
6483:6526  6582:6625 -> 1.06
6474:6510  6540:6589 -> 1.06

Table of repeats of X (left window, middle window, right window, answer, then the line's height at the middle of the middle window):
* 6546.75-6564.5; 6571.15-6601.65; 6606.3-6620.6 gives 1.61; 31.1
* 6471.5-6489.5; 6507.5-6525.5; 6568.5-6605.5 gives -0.59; 30.1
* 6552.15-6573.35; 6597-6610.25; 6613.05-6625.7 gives 0.57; 30.7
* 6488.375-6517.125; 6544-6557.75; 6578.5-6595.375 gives -0.68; 29.4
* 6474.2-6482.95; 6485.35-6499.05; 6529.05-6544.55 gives 1.05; 30.6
